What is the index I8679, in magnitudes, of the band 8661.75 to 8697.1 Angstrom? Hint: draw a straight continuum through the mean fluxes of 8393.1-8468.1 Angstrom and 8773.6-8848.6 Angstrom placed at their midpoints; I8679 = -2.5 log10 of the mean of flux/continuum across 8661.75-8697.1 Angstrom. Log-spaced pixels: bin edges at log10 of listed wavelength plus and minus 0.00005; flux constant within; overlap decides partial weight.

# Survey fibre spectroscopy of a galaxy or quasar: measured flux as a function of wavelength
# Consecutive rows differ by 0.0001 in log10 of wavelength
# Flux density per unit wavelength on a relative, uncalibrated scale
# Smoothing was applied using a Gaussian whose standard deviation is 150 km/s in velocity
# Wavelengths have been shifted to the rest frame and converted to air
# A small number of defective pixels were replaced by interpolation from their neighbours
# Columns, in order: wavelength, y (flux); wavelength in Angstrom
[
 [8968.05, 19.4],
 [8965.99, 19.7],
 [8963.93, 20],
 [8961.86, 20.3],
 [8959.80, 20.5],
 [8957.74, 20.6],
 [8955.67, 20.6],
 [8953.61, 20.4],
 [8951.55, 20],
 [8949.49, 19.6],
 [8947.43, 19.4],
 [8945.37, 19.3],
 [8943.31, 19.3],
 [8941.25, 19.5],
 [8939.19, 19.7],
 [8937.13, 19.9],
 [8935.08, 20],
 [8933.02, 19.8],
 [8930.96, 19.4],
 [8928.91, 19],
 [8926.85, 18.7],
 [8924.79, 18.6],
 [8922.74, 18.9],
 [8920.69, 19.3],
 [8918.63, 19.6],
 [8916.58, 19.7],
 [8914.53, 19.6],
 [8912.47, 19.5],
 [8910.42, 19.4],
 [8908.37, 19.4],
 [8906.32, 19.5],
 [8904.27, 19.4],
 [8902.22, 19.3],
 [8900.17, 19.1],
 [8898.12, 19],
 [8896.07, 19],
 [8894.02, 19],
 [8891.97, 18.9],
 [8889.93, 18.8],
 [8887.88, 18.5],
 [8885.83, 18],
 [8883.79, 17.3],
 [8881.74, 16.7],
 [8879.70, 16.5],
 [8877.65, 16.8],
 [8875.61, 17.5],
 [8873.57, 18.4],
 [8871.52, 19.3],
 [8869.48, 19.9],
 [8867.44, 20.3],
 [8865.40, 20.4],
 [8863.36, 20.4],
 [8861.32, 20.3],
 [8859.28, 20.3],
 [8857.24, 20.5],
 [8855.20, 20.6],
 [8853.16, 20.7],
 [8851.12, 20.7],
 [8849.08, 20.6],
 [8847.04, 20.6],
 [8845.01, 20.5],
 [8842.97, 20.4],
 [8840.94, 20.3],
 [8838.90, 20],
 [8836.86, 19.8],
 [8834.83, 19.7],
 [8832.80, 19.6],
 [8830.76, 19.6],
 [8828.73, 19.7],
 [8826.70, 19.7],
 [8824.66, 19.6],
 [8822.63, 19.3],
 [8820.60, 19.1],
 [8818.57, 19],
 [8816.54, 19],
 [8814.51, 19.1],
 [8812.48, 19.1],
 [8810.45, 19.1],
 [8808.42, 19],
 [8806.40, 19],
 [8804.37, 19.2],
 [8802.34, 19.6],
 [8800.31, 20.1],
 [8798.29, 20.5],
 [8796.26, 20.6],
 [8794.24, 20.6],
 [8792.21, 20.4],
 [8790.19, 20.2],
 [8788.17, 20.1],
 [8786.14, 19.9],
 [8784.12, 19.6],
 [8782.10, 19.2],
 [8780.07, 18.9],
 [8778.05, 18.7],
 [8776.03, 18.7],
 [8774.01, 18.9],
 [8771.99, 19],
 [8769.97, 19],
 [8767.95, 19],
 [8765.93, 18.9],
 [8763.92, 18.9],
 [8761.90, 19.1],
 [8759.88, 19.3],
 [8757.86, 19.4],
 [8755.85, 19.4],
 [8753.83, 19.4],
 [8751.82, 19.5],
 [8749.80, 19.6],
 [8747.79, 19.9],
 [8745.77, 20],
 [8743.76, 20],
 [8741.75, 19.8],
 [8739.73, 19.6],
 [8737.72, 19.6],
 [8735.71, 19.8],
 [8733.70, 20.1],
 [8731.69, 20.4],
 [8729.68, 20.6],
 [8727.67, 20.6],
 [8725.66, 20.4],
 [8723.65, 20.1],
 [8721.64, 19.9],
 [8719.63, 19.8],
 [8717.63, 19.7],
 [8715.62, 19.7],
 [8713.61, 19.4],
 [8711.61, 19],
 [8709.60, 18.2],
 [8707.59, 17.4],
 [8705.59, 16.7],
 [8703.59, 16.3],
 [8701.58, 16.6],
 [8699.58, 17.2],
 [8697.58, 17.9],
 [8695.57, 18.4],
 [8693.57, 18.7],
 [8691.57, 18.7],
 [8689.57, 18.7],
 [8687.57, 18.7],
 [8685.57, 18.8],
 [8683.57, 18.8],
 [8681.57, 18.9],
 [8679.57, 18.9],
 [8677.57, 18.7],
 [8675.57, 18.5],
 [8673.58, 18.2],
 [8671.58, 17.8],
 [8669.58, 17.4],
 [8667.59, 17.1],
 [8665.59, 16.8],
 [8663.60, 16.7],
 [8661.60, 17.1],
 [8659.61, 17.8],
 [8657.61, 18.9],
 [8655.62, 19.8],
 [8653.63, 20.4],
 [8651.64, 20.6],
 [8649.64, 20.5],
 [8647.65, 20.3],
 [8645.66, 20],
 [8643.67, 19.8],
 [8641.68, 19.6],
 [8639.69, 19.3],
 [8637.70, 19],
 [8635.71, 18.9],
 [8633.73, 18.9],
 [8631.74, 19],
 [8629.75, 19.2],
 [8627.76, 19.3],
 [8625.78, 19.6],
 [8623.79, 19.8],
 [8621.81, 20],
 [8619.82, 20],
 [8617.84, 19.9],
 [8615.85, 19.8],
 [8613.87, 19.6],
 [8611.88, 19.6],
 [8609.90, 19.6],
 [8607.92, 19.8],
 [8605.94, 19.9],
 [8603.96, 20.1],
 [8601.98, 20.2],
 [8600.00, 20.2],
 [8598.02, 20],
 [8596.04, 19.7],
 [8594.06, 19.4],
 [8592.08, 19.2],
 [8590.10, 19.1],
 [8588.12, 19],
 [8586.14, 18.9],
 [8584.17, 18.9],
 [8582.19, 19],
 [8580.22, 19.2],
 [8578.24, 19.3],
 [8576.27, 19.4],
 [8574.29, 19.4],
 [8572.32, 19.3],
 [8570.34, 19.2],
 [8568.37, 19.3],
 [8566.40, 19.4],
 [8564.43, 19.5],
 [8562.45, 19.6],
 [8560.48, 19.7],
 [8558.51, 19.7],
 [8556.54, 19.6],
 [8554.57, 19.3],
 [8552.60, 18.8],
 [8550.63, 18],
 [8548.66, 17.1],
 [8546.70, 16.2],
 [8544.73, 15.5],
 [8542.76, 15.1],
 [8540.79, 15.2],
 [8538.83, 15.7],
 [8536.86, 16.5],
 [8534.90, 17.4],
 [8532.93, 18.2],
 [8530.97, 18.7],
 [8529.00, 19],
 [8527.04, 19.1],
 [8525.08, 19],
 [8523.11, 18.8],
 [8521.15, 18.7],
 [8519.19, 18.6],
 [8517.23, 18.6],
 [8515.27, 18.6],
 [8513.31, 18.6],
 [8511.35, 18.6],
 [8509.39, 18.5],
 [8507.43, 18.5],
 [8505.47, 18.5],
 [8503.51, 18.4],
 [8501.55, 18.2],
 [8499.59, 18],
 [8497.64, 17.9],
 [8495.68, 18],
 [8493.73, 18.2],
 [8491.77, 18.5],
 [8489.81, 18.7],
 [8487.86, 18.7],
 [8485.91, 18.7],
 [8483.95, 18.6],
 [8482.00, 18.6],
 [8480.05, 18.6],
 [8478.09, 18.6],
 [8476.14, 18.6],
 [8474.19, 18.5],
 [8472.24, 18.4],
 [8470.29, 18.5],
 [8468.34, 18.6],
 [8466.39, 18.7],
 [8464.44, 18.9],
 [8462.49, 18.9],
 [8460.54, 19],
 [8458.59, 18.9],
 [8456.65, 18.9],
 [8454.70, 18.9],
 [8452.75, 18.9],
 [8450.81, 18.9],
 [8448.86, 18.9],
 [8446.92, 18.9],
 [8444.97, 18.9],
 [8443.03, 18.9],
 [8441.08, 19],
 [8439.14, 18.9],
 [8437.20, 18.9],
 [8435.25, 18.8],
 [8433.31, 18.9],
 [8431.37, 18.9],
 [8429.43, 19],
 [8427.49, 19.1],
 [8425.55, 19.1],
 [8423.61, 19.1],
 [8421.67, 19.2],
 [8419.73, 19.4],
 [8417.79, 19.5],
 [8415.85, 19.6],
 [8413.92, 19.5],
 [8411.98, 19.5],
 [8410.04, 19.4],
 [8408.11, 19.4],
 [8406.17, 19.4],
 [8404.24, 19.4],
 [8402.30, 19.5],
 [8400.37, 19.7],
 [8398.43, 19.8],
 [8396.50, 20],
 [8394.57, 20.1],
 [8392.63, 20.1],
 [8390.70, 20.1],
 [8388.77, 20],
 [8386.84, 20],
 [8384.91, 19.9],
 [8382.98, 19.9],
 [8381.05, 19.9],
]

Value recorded 0.07 mag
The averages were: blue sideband 19.2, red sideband 19.6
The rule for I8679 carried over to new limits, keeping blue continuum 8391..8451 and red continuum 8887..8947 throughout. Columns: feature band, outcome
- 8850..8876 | -0.04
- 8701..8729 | 0.02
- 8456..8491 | 0.03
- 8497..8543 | 0.07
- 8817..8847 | -0.03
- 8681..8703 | 0.06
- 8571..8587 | 0.01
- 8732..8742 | -0.03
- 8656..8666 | 0.10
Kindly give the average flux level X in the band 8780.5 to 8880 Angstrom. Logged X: 19.7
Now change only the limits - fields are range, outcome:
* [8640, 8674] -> 18.8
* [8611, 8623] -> 19.8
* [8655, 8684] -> 18.1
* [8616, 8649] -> 19.6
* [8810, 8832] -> 19.3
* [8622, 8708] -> 18.6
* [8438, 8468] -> 18.9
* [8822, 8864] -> 20.1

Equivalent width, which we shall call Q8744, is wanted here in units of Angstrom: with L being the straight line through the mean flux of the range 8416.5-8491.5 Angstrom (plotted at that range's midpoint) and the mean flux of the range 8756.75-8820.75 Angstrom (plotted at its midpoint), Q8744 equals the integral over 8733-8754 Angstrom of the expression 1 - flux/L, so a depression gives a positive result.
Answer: -0.5 Angstrom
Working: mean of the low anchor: 18.9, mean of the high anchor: 19.4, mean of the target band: 19.8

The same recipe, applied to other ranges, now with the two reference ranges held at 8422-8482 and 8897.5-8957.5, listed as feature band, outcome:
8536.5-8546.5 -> 1.8 Angstrom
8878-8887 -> 1.1 Angstrom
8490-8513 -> 0.7 Angstrom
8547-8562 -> 0.1 Angstrom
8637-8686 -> 0.9 Angstrom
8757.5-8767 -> 0.1 Angstrom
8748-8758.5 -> -0.1 Angstrom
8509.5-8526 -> 0.2 Angstrom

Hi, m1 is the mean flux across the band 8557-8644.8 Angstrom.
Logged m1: 19.5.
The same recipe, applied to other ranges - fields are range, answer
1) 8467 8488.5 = 18.6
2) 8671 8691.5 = 18.6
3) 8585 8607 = 19.6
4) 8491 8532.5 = 18.5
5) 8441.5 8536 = 18.6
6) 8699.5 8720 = 18.2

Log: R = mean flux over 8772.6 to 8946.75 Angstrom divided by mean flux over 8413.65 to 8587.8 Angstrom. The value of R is 1.0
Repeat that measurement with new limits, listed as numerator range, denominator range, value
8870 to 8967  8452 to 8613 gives 1.03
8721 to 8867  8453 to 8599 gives 1.06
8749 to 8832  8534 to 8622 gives 1.03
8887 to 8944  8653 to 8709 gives 1.07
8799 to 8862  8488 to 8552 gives 1.11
